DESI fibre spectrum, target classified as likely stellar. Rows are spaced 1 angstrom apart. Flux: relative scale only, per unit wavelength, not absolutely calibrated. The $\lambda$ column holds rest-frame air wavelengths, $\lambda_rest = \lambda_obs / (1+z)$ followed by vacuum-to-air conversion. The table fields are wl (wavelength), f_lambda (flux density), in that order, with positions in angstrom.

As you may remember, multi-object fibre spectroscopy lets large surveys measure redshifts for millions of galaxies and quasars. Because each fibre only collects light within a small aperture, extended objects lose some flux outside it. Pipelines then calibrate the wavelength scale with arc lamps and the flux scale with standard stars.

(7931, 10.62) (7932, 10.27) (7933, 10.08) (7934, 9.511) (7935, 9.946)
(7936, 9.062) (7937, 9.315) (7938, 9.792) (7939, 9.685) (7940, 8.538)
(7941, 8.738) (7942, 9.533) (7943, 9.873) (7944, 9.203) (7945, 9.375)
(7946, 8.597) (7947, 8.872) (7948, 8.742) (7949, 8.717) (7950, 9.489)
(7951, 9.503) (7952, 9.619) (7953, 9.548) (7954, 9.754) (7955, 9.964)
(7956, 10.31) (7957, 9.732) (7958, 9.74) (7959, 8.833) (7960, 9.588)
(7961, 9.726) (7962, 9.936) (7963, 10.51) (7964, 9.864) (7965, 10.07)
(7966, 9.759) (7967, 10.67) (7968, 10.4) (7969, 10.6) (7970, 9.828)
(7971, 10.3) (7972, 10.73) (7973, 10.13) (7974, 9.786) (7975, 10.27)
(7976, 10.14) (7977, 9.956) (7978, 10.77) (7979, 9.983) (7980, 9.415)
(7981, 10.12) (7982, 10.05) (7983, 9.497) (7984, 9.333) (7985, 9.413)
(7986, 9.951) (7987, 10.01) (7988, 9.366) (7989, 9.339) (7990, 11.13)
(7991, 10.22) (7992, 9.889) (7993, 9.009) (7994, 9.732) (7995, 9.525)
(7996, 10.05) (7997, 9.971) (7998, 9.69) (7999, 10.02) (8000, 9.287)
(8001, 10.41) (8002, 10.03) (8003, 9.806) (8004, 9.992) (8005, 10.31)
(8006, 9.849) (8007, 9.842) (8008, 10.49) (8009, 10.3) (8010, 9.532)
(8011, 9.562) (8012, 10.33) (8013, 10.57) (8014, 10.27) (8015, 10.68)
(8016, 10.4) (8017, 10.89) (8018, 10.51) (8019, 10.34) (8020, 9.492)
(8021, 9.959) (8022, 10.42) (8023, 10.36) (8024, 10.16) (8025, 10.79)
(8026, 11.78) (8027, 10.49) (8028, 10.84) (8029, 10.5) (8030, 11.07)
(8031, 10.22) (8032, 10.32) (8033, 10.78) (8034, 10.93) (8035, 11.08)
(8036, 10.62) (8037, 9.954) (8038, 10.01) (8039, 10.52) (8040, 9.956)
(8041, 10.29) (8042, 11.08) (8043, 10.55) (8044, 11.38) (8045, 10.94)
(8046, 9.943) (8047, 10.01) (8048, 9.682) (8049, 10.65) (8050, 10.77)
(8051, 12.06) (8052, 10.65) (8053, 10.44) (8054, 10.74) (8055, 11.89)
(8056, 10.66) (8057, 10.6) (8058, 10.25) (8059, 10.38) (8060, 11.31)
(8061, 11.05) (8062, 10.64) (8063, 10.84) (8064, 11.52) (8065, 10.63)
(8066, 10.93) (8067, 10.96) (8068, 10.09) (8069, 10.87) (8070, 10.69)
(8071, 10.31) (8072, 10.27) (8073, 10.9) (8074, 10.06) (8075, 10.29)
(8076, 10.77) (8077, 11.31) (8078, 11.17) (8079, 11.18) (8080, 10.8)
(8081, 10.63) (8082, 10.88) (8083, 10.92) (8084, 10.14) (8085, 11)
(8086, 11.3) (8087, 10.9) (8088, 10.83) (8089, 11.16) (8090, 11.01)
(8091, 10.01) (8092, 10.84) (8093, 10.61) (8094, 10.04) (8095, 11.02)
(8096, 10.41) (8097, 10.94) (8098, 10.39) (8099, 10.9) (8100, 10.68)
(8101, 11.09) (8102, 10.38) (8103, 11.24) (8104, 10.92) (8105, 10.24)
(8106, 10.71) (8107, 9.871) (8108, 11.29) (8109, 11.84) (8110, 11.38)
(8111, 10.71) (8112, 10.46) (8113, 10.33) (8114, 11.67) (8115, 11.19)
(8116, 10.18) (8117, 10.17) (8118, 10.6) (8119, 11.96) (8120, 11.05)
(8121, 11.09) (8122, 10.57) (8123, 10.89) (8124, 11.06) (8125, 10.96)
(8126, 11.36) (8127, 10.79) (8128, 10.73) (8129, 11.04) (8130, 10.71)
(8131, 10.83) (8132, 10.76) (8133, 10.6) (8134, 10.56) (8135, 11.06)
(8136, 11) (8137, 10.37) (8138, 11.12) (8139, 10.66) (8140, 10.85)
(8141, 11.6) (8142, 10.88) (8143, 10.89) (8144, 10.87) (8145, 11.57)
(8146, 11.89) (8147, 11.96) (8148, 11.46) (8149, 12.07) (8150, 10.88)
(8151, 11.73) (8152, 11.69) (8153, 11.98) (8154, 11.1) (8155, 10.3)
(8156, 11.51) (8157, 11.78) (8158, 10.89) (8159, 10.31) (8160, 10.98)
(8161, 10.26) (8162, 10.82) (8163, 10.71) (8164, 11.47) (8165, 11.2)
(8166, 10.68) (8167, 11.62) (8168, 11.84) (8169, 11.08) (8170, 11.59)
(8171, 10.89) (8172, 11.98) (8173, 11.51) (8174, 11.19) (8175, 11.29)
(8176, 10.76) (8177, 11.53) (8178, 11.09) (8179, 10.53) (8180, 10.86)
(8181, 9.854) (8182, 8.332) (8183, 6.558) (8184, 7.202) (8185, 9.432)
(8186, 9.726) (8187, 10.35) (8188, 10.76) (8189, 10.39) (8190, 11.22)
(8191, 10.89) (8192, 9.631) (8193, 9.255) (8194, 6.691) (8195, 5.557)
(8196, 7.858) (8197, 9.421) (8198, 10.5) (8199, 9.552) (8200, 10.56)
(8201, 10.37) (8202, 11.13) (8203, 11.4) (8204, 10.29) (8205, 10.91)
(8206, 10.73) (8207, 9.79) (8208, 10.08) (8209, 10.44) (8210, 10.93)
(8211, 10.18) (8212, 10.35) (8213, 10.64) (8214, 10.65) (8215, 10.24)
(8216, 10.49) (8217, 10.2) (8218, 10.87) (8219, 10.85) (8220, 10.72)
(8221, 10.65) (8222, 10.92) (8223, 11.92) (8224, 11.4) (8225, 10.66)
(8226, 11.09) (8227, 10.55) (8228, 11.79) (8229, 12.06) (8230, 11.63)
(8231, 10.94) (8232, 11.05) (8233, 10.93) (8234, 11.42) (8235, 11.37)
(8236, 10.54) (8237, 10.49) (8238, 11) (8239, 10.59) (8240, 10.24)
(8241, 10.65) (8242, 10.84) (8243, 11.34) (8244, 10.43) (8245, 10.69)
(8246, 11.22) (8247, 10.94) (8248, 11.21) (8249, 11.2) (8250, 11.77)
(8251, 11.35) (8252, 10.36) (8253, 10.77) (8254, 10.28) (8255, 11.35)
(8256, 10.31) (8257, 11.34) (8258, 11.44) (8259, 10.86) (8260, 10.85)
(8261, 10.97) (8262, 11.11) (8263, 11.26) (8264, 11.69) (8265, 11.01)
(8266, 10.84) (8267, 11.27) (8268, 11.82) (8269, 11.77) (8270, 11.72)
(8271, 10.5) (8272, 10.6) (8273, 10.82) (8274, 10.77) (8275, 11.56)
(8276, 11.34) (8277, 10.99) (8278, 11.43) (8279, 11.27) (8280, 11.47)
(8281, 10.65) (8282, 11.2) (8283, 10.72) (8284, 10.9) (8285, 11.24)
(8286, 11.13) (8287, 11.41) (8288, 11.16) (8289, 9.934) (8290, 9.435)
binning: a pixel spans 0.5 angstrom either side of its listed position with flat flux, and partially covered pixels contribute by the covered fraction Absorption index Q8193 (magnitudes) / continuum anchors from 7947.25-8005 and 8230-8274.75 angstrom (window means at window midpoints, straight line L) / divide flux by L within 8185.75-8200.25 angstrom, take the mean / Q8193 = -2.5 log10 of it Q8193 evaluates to 0.14 mag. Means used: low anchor 9.86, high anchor 11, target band 9.47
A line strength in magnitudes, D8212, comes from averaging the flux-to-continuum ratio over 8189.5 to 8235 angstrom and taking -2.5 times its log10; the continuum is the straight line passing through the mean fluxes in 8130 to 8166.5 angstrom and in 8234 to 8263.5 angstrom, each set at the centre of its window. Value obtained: 0.06 mag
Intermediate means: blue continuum 11.1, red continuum 10.9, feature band 10.4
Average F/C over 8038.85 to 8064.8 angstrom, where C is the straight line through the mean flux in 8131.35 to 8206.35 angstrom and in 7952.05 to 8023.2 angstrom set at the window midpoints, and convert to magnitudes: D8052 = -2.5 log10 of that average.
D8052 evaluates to -0.05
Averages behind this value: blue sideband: 10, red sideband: 10.6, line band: 10.7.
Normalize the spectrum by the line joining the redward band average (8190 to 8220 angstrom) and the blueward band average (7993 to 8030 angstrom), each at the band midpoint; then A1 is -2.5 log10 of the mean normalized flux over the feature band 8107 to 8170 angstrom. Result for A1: -0.098 mag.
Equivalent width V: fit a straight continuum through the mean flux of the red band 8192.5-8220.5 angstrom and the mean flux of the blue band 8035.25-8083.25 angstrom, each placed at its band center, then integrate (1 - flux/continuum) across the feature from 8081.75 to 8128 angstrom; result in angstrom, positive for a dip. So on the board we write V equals -1.51 angstrom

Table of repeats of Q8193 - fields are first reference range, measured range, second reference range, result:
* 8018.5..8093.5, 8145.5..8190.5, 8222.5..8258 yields 0.01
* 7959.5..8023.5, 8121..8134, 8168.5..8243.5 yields -0.06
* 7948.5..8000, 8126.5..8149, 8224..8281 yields -0.05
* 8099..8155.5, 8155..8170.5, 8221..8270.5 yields -0.01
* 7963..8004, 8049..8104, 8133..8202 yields -0.05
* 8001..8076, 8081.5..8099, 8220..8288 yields -0.01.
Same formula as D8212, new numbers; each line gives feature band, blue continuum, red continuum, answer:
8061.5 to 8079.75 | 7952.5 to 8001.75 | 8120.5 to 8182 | -0.02 mag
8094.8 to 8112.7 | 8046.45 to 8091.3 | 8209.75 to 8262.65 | 0.00 mag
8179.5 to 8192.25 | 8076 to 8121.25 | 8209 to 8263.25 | 0.13 mag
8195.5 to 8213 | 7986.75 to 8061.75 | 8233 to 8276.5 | 0.06 mag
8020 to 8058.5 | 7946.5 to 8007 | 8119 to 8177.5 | -0.03 mag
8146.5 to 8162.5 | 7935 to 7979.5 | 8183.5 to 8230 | -0.11 mag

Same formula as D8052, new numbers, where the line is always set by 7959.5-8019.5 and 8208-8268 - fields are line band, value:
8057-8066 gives -0.05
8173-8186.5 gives 0.08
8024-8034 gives -0.06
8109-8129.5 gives -0.04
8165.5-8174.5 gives -0.07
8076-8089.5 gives -0.06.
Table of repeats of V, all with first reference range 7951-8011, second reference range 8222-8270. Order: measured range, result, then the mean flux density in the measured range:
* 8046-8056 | -0.5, 10.7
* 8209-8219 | 0.4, 10.5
